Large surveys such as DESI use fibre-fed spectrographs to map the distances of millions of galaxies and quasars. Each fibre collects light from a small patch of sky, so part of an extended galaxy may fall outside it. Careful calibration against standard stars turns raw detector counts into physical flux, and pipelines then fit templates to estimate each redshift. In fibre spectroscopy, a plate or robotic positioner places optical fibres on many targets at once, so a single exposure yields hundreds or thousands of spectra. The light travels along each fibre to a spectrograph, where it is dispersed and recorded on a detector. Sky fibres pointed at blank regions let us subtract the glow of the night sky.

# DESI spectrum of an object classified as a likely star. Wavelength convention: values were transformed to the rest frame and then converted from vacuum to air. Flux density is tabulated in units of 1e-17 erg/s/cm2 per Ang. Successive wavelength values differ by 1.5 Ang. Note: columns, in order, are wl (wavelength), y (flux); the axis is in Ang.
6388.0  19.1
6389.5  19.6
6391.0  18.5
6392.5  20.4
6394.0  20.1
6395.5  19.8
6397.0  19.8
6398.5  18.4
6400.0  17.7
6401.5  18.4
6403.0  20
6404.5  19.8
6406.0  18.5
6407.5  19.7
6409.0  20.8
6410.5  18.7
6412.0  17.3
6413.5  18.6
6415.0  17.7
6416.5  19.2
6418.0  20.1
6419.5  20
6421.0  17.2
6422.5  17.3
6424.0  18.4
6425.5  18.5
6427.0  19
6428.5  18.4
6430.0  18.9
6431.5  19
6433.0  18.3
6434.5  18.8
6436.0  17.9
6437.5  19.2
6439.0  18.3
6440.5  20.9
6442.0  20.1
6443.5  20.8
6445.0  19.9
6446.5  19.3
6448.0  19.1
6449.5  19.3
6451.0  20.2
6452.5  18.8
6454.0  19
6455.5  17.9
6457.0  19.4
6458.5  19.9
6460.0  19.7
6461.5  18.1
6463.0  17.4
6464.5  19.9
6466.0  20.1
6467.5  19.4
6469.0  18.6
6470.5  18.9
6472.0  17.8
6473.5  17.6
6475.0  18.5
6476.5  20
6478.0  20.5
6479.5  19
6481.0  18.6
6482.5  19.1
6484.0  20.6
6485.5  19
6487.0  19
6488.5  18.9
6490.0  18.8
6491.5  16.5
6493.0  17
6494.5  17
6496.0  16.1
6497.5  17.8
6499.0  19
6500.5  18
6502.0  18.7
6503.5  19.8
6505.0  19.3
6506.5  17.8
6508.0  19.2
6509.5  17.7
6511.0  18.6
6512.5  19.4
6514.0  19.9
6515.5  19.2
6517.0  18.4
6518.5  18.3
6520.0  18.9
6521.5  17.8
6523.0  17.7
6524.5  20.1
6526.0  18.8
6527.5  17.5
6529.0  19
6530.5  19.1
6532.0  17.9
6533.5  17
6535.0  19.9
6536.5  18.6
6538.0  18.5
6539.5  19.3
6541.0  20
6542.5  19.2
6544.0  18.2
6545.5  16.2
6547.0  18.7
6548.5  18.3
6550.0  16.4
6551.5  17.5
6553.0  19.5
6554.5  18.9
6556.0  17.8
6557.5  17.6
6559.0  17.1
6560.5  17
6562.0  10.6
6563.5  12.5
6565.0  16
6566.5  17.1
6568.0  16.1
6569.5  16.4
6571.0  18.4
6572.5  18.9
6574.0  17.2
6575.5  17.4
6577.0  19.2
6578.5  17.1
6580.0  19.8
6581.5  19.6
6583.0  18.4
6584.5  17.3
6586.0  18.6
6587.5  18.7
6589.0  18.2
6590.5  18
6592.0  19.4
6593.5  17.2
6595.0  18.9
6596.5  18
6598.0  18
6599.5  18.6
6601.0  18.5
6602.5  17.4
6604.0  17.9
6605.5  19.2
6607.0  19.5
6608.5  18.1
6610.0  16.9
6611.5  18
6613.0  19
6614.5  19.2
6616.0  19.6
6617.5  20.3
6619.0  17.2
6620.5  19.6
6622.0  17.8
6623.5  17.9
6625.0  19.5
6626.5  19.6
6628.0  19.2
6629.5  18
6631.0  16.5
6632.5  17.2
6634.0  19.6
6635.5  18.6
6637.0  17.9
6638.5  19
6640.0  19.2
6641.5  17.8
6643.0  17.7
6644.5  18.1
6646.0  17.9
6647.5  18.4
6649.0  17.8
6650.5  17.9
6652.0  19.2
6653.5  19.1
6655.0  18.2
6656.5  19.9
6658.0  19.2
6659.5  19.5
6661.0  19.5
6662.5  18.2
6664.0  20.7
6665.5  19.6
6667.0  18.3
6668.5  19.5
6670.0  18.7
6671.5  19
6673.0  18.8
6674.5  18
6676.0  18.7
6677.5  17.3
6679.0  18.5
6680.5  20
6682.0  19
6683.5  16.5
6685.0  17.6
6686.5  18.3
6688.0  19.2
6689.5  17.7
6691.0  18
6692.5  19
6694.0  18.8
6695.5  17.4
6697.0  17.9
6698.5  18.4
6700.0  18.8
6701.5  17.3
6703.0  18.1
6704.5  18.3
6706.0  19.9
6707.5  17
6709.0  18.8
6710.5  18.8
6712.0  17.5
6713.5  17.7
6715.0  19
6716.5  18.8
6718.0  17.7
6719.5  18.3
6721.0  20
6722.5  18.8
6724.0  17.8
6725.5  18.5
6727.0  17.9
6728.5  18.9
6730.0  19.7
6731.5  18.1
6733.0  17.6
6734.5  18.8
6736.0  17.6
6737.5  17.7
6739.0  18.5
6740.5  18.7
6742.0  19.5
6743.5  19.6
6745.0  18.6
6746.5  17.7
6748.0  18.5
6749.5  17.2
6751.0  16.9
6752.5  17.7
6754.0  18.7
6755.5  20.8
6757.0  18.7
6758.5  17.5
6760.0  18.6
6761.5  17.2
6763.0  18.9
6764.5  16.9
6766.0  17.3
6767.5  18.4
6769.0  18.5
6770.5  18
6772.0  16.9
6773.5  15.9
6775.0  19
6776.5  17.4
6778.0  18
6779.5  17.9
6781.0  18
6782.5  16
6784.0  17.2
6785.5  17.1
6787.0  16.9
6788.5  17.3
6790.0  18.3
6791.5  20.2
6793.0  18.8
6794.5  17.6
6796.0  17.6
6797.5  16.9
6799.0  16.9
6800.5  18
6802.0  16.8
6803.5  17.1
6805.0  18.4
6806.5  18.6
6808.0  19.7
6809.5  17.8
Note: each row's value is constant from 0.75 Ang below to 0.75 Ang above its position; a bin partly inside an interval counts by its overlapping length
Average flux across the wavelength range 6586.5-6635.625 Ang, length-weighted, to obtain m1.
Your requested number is 18.5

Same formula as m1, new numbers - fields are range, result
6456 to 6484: 19.1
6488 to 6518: 18.4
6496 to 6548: 18.6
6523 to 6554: 18.5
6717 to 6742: 18.4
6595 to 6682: 18.6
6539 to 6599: 17.7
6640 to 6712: 18.5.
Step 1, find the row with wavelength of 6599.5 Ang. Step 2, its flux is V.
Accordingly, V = 18.6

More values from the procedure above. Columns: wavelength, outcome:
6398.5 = 18.4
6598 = 18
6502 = 18.7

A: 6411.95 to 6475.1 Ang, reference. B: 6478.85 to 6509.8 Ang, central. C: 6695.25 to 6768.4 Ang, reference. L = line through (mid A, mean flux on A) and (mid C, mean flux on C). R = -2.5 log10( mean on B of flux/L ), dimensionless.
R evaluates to 0.02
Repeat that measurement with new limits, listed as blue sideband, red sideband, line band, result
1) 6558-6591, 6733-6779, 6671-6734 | -0.030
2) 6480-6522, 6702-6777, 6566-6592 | 0.022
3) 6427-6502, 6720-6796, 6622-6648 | 0.005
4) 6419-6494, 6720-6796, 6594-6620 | 0.002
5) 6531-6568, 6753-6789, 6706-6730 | -0.044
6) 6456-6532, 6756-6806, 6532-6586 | 0.049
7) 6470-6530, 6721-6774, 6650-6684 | -0.030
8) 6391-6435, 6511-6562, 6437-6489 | -0.032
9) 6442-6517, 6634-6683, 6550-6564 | 0.138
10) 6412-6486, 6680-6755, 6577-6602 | 0.015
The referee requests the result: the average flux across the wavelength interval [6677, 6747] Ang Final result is 18.4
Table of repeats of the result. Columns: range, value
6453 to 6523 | 18.7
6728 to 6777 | 18.2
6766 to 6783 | 17.6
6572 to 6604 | 18.3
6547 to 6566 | 16.7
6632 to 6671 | 18.7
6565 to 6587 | 17.9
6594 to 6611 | 18.3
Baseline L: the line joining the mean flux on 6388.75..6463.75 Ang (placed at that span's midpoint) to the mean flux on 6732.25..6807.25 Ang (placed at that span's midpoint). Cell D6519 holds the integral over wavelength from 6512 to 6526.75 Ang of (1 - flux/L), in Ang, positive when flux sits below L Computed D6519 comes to -0.1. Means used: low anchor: 19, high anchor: 17.9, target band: 18.8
